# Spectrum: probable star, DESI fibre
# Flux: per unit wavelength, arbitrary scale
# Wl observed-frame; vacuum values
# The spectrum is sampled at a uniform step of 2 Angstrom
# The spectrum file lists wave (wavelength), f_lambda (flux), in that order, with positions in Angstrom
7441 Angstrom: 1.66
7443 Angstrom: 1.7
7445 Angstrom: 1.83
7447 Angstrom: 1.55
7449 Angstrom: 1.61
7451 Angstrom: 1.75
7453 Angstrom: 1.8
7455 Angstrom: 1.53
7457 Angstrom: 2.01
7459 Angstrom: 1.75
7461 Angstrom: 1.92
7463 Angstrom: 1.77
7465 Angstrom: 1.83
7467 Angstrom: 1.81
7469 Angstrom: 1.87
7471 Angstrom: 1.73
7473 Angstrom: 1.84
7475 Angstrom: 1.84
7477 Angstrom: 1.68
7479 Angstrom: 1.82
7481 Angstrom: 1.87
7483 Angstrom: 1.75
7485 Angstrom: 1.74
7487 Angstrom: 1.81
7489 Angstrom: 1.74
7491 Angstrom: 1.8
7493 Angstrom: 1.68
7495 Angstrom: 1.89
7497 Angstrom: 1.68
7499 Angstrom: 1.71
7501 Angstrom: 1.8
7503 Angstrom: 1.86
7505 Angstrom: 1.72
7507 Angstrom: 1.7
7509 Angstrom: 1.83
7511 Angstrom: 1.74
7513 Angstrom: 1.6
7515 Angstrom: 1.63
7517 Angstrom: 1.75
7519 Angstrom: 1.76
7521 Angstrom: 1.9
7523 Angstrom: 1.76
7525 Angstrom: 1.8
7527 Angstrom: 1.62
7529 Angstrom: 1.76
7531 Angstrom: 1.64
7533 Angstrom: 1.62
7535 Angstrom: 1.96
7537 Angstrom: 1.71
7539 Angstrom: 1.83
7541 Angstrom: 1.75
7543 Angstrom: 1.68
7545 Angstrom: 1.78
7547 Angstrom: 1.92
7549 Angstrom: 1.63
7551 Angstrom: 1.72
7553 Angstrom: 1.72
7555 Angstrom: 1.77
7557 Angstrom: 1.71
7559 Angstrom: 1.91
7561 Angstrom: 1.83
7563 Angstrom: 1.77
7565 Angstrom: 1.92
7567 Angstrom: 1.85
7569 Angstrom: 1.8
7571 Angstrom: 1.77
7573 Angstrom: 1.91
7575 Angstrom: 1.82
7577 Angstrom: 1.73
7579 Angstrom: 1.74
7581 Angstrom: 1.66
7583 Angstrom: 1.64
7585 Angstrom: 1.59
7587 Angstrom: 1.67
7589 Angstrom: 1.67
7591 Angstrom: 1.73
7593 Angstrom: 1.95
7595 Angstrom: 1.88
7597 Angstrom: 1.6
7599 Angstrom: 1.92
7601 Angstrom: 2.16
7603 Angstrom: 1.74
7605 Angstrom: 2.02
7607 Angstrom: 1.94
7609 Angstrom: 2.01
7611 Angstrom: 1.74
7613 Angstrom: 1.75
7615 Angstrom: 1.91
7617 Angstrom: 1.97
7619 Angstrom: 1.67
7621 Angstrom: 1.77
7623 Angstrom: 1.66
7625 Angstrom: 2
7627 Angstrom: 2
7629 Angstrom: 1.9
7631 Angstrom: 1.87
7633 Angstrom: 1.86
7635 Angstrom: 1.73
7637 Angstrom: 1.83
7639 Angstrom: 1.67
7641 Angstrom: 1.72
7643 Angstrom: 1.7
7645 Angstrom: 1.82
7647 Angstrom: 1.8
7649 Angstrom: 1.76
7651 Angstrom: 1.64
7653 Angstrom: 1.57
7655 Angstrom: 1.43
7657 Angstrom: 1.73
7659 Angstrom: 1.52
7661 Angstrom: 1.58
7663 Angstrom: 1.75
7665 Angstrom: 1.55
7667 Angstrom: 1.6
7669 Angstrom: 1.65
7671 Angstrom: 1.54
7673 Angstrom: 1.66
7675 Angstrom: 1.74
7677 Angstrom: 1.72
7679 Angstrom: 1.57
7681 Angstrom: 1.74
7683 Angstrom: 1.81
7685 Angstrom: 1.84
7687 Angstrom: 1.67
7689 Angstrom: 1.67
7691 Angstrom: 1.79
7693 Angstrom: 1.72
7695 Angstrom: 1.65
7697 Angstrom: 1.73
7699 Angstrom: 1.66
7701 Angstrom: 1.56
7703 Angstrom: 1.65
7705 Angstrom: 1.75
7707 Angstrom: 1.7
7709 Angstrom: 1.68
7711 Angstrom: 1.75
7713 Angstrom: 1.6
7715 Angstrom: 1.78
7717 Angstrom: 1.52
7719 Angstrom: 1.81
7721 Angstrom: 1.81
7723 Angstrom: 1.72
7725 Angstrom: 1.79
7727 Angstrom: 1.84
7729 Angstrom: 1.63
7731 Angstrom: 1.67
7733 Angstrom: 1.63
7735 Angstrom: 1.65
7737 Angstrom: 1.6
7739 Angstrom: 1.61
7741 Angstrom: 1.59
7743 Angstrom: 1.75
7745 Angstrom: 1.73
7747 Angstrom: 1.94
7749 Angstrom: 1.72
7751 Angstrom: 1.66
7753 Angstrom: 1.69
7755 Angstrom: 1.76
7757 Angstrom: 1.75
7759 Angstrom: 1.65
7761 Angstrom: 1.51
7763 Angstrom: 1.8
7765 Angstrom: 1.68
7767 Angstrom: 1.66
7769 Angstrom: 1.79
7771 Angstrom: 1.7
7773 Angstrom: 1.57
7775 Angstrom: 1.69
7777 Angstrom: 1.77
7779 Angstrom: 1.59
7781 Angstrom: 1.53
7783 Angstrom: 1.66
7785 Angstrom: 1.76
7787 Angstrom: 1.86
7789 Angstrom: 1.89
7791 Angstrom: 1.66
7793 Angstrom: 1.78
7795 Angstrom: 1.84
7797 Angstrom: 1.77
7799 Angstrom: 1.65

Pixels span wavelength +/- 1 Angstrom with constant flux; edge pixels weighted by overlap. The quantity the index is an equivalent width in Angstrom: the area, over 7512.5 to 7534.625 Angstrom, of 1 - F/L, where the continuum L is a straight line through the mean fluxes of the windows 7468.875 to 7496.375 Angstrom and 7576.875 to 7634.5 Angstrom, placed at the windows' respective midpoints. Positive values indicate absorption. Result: 0.92 Angstrom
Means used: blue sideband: 1.79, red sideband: 1.82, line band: 1.72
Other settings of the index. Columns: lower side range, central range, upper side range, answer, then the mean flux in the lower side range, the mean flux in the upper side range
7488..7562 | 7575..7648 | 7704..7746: -3.27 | 1.75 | 1.7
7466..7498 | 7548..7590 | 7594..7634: 1.96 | 1.78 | 1.87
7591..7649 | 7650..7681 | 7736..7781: 2.92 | 1.84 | 1.69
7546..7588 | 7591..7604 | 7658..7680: -1.06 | 1.77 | 1.63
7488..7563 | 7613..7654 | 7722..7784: -1.63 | 1.75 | 1.69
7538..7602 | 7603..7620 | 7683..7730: -1.04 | 1.78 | 1.71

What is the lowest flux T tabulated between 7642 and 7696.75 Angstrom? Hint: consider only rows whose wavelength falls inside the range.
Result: 1.43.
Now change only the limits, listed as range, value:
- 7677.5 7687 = 1.57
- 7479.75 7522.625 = 1.6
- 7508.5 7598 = 1.59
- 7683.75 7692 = 1.67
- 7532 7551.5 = 1.62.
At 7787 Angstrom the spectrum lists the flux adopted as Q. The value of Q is 1.86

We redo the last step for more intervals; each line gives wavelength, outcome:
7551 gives 1.72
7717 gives 1.52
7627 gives 2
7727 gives 1.84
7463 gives 1.77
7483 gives 1.75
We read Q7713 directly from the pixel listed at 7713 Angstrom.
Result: 1.6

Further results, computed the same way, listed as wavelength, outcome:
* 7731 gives 1.67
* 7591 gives 1.73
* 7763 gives 1.8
